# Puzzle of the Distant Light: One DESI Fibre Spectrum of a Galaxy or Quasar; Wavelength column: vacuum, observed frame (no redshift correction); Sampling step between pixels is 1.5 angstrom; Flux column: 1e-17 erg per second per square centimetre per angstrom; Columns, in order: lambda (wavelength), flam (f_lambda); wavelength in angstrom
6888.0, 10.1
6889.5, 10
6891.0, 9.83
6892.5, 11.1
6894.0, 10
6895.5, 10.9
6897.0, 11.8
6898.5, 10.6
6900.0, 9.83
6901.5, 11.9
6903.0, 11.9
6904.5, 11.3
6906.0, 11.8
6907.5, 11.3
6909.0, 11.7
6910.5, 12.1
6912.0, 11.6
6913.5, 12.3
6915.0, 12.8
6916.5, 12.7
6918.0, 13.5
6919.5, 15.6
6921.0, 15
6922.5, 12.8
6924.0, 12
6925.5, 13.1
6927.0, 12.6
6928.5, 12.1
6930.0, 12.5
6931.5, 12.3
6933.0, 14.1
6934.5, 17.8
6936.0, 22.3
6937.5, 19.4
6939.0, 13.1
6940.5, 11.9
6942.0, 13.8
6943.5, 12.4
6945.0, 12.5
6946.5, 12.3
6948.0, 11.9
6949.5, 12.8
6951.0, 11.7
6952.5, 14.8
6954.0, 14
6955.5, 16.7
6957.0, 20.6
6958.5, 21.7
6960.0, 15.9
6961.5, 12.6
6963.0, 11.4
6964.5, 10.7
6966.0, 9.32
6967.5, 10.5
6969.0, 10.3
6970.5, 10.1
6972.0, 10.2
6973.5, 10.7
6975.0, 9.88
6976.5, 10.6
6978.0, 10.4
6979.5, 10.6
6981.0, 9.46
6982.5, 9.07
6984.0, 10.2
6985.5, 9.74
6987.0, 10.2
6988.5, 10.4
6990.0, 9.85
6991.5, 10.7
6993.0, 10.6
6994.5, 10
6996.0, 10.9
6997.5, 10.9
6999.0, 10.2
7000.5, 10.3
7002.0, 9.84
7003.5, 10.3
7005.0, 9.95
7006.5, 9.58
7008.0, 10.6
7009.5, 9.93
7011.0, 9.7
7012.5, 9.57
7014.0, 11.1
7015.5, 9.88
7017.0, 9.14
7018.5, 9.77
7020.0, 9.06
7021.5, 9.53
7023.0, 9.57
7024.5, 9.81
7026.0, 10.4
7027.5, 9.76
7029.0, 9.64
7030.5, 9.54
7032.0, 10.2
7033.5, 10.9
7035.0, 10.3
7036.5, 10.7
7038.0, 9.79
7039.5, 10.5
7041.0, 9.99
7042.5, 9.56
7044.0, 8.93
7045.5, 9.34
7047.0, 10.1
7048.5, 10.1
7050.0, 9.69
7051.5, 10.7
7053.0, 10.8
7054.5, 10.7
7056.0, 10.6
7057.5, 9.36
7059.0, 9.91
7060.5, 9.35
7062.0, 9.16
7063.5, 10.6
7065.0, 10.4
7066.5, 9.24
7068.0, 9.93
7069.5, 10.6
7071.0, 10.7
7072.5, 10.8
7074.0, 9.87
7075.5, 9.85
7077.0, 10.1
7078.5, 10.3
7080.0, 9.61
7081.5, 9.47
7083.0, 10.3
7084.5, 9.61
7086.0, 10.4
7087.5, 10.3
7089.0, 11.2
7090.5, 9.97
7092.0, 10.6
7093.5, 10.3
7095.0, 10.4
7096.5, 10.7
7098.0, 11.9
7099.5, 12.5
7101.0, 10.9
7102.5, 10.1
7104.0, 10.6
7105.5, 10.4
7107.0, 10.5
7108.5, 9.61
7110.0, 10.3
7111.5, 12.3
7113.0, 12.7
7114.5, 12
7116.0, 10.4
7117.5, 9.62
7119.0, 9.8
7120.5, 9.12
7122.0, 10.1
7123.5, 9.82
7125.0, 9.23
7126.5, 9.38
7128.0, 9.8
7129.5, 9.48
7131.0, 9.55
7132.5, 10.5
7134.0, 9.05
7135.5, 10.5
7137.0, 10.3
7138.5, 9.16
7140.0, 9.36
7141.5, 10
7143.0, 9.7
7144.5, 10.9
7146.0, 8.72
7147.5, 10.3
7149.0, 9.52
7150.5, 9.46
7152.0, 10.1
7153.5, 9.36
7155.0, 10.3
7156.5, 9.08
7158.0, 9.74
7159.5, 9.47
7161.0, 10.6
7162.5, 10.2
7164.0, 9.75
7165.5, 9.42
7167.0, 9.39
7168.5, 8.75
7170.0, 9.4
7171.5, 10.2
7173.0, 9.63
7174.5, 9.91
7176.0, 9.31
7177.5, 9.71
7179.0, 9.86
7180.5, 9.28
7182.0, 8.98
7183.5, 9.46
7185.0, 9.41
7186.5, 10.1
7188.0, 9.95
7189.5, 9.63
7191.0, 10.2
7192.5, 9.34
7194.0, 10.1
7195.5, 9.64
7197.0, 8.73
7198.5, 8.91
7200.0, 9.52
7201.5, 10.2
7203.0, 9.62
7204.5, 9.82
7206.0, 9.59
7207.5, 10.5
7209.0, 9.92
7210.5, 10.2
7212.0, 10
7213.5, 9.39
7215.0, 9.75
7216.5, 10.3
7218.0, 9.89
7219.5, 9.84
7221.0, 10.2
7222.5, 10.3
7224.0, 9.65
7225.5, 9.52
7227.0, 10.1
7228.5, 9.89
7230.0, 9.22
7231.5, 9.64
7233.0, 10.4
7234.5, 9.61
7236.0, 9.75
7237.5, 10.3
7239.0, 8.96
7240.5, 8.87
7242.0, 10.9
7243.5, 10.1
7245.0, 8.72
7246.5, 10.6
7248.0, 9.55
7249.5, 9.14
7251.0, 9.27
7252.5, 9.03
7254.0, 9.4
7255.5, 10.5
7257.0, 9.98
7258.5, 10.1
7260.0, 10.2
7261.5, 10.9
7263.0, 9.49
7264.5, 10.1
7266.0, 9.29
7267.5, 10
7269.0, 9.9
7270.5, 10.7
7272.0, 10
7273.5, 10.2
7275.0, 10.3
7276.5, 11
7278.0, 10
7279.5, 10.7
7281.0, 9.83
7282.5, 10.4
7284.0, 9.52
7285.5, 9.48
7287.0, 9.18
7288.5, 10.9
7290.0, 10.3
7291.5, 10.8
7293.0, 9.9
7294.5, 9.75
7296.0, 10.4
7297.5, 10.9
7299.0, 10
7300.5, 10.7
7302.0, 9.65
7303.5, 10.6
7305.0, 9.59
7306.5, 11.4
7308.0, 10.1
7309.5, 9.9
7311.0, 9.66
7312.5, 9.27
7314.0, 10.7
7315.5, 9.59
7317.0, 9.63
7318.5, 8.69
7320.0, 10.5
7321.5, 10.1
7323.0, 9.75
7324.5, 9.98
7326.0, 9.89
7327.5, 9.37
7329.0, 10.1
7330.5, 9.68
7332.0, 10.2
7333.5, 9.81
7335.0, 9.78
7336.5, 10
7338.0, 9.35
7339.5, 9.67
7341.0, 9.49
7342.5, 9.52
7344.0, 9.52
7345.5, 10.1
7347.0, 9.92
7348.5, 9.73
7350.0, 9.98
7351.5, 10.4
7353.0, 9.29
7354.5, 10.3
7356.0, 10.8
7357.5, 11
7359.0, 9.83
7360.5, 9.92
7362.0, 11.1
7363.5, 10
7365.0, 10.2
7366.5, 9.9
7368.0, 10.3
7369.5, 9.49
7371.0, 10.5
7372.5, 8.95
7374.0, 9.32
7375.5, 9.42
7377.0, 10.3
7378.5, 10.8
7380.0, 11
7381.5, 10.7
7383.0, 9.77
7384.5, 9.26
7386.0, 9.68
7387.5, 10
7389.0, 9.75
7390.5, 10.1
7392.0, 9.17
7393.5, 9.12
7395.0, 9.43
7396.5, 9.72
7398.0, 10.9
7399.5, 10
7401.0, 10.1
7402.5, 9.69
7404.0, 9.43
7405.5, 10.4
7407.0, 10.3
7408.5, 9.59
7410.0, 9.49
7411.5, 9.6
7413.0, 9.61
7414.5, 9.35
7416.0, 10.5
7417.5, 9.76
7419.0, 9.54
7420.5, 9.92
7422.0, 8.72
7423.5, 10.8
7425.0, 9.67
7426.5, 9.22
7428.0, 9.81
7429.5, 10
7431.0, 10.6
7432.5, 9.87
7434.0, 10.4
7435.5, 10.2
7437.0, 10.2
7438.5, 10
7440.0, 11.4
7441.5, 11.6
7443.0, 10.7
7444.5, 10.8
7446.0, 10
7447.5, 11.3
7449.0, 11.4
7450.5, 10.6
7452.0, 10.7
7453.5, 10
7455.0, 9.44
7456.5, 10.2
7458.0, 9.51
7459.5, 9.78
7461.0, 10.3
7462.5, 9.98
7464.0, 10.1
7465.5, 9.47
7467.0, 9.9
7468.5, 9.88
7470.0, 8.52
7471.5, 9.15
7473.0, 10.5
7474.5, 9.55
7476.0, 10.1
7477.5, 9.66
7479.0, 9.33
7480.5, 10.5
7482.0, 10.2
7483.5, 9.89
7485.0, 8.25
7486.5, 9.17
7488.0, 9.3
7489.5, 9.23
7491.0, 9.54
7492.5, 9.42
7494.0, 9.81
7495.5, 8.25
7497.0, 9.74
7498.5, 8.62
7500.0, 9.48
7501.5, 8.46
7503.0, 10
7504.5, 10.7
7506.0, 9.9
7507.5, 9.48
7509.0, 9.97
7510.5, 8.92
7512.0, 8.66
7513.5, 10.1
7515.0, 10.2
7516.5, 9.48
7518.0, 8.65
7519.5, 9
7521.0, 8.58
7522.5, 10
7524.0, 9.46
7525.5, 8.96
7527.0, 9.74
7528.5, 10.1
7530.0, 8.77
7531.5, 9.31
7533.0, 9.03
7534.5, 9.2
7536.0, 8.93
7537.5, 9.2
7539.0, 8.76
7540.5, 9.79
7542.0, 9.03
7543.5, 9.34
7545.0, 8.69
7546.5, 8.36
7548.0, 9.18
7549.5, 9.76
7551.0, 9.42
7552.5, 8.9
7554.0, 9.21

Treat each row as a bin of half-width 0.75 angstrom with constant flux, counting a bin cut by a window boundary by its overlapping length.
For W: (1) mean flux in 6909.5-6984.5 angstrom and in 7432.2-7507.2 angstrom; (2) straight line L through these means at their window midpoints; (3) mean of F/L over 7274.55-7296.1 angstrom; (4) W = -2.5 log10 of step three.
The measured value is 0.09 mag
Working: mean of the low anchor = 13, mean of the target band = 10.2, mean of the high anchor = 9.9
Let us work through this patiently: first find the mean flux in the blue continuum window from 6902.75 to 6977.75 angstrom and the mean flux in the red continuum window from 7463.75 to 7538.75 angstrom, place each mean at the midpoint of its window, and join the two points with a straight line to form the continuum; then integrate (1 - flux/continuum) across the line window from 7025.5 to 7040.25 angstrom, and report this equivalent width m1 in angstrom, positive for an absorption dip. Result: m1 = 2.77 angstrom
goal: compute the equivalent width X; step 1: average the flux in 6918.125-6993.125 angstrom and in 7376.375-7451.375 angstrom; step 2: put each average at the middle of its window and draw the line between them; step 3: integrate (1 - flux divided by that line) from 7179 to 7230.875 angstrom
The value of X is 7.11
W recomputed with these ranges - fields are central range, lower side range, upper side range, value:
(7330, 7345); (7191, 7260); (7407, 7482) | 0.021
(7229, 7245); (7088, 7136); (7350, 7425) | 0.052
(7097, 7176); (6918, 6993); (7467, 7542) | 0.160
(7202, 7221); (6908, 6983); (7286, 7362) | 0.102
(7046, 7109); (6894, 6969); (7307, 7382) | 0.172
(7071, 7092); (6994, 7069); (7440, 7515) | -0.021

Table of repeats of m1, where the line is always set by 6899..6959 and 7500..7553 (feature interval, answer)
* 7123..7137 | 2.8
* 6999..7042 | 9.9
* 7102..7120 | 2.4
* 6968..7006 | 8.6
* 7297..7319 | 1.7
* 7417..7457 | -1.2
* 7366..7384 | 0.7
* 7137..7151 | 2.7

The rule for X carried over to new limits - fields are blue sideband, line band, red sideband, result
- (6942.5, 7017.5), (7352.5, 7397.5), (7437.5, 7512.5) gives 0.7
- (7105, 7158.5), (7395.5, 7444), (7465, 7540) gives -2.5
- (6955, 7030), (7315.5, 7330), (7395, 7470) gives 0.7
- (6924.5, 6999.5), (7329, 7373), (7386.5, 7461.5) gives 2.0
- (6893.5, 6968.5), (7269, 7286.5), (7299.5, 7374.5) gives 0.4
